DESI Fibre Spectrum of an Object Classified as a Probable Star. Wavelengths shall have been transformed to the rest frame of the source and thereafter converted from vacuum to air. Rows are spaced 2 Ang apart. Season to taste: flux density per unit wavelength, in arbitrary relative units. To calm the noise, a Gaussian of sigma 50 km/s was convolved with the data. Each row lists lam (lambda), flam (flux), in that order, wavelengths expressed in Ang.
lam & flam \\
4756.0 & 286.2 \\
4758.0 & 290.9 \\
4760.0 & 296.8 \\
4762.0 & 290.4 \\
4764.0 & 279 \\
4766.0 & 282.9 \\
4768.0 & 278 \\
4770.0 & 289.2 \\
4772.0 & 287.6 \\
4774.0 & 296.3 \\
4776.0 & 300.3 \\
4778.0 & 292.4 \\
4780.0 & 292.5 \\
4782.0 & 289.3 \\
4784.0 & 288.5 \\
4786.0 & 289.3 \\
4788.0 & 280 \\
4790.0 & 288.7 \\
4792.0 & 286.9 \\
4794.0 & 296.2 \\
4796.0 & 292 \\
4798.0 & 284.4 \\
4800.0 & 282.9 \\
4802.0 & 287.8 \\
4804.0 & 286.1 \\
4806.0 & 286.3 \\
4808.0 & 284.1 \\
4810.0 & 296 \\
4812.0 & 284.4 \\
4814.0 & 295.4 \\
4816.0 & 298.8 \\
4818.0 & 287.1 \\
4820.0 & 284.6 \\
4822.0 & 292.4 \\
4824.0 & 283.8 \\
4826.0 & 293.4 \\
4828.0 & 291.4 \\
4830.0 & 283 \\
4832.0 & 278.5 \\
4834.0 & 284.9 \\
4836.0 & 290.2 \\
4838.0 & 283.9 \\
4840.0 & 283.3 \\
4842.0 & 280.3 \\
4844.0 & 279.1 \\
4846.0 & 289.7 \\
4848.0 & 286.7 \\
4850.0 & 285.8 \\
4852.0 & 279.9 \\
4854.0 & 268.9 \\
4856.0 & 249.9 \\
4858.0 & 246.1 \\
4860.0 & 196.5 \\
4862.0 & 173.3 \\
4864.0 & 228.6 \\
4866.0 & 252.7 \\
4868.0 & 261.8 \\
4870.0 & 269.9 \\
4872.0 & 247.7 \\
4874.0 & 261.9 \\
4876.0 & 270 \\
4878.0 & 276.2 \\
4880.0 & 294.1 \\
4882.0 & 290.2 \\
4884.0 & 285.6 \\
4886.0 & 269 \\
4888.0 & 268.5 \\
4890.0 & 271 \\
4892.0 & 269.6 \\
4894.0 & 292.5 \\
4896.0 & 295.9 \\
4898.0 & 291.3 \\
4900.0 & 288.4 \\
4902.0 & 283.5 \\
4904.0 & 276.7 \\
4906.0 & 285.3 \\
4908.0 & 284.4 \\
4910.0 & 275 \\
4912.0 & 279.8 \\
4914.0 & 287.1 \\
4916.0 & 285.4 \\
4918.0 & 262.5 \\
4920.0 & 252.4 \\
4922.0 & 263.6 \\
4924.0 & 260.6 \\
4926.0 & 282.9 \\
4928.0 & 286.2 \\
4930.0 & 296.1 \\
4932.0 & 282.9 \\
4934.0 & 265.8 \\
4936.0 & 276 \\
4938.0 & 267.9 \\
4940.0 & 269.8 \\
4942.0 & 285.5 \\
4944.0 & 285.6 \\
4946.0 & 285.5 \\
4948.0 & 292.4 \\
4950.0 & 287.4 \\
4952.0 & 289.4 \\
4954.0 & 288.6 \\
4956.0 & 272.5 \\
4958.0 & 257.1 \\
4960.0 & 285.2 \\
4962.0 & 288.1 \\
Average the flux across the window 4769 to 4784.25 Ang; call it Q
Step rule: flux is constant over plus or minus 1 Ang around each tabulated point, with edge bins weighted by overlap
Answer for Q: 292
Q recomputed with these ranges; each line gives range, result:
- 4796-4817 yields 289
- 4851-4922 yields 268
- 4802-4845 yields 287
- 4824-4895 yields 270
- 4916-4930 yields 271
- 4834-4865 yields 262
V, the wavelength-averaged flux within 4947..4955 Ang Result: 289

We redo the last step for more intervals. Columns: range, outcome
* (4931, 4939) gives 273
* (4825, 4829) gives 292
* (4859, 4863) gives 185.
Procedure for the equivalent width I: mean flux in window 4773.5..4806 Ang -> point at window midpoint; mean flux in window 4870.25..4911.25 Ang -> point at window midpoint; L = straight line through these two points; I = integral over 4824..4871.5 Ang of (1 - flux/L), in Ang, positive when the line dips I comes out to 2.7 Ang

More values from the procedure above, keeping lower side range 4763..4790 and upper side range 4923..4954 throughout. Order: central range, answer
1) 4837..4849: 0.1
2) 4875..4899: 0.2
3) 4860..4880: 2.5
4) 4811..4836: -0.2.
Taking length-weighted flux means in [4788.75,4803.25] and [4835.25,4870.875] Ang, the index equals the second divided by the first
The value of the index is 0.91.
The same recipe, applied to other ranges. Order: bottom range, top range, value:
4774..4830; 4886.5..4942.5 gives 0.96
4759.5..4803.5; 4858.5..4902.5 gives 0.92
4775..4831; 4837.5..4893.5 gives 0.92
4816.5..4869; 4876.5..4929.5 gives 1.03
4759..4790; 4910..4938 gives 0.95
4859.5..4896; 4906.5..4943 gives 1.05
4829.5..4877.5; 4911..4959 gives 1.05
